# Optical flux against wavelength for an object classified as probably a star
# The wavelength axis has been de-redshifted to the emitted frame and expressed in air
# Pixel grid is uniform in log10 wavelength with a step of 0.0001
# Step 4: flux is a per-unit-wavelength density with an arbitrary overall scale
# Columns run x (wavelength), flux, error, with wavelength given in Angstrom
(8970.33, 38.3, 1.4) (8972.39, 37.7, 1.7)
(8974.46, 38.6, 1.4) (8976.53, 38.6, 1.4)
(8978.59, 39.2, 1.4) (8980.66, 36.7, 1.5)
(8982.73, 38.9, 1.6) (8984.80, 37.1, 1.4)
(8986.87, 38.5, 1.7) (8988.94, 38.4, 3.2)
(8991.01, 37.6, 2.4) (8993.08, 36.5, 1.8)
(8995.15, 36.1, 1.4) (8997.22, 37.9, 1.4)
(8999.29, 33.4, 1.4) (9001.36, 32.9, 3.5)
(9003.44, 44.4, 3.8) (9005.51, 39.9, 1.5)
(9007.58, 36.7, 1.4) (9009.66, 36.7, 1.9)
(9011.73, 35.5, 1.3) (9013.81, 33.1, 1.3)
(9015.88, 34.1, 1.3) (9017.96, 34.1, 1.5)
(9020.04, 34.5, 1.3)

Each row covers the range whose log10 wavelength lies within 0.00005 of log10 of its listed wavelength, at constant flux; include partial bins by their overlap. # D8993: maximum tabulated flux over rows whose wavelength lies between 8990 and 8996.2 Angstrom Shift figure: 37.6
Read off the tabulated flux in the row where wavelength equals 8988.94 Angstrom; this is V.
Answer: 38.4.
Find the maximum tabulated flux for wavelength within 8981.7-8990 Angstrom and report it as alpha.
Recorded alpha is 38.9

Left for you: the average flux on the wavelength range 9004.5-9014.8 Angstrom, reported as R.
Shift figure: 36.4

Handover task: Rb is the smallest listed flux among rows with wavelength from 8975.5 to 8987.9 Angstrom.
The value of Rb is 36.7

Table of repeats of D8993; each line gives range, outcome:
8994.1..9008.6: 44.4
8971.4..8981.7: 39.2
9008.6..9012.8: 36.7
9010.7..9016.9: 35.5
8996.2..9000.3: 37.9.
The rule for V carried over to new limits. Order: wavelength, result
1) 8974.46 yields 38.6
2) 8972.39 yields 37.7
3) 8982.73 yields 38.9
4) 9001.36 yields 32.9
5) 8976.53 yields 38.6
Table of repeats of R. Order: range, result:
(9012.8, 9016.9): 33.6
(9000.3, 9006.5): 39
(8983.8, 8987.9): 37.8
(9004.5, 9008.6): 38.3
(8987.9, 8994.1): 37.5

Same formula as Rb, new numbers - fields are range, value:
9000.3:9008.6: 32.9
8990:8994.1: 36.5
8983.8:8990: 37.1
